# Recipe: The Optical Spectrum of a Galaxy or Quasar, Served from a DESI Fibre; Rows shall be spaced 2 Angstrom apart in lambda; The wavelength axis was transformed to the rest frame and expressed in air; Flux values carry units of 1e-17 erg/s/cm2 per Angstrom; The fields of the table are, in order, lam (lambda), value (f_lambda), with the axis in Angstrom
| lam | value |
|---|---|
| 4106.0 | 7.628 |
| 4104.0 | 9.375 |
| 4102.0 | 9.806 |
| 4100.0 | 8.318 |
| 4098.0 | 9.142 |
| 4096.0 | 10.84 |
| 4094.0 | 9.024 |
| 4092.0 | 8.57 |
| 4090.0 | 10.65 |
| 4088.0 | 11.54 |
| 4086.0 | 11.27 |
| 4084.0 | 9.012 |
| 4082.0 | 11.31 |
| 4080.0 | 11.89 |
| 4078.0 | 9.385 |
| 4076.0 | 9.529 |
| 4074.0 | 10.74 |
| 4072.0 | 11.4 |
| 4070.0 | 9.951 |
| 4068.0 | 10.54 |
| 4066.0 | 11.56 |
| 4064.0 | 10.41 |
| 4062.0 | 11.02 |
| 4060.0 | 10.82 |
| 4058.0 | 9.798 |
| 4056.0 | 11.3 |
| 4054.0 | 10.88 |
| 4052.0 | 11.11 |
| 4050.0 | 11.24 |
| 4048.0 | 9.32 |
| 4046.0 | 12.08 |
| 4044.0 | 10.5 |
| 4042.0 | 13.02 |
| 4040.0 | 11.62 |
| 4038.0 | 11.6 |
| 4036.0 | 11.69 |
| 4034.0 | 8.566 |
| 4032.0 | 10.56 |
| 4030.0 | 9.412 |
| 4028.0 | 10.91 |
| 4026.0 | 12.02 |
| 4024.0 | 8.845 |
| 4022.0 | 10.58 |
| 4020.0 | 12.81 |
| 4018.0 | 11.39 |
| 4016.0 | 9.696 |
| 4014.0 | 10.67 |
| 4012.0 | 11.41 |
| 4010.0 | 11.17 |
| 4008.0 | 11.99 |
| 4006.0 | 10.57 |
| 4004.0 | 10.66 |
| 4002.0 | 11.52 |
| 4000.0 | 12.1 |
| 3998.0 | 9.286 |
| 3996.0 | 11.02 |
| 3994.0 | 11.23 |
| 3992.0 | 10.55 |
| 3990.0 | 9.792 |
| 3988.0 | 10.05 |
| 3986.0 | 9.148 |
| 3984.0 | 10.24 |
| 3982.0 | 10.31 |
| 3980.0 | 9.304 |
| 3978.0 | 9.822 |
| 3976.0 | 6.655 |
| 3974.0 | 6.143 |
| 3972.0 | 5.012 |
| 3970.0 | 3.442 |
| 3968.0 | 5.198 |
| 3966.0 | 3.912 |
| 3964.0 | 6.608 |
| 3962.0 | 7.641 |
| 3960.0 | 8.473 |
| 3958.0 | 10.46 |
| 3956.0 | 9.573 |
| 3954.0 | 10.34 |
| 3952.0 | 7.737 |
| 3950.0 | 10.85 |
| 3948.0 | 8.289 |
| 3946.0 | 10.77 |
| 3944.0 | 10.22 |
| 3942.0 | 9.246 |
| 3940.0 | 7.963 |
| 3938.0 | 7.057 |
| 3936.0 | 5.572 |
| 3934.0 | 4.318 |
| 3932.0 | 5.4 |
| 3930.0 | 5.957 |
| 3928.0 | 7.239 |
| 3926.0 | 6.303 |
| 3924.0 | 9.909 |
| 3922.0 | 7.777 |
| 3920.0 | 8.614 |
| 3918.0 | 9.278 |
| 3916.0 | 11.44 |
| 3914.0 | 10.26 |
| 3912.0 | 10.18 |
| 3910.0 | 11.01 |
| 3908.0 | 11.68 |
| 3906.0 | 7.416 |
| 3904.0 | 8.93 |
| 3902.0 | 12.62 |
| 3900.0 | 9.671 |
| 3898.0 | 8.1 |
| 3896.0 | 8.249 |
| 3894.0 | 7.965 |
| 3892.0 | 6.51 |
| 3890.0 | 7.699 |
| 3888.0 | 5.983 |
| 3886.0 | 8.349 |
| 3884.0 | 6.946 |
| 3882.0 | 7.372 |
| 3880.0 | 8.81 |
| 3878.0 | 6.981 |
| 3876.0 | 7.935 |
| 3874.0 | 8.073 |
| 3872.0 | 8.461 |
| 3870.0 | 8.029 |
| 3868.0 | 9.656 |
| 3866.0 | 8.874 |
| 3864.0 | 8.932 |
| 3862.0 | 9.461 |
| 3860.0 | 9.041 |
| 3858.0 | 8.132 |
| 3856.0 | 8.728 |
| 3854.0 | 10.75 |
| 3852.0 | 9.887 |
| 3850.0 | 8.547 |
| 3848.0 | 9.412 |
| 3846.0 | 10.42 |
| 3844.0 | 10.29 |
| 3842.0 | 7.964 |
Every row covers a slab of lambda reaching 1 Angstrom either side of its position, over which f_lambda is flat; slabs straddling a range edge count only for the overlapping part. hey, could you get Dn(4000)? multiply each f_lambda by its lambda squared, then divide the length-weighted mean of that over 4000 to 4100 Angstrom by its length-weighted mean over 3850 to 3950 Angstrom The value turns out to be 1.36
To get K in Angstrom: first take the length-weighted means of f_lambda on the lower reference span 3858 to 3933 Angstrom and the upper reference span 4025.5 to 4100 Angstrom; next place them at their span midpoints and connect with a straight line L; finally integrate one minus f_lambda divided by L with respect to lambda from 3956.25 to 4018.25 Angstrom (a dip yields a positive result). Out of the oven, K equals 3.3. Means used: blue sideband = 8.51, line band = 9.19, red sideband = 10.6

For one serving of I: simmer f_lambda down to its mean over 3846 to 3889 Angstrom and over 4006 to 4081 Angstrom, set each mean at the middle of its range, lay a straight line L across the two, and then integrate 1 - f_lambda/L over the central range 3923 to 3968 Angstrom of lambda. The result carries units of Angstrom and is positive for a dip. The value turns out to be 8.1 Angstrom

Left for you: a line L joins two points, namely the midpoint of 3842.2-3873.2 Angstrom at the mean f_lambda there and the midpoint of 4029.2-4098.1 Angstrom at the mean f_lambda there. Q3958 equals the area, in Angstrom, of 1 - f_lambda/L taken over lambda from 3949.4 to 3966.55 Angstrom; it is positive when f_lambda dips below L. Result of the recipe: 2.5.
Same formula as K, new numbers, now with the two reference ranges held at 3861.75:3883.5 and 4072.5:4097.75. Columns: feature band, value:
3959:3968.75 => 3.0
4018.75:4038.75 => -1.9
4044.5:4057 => -1.2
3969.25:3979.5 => 3.2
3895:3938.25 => 1.0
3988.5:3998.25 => -1.0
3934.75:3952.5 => 0.8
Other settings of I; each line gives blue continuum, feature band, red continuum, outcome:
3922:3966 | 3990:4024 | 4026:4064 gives -4.0 Angstrom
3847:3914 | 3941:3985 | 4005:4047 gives 8.0 Angstrom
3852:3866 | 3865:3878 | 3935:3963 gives 1.1 Angstrom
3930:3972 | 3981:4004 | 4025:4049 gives -3.2 Angstrom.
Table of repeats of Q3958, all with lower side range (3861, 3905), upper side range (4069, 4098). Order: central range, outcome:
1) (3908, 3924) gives -2.3 Angstrom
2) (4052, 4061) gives -0.6 Angstrom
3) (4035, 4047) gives -2.2 Angstrom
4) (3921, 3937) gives 4.1 Angstrom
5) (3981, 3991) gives -0.6 Angstrom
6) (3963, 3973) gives 4.7 Angstrom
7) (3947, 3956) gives -0.3 Angstrom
